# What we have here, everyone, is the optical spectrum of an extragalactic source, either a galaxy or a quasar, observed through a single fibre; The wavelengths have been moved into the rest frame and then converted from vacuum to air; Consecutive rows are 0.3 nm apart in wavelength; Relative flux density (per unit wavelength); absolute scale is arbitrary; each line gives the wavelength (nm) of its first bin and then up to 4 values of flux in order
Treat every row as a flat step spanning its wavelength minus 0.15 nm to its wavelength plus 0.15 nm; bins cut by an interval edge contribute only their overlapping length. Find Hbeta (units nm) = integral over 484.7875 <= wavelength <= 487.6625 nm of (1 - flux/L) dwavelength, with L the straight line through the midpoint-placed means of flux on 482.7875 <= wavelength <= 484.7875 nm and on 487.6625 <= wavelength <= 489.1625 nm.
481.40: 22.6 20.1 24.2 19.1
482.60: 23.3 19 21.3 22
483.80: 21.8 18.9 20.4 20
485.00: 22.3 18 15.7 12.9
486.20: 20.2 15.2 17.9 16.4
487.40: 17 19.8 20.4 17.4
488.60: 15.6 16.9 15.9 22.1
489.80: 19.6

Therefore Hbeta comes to 0.24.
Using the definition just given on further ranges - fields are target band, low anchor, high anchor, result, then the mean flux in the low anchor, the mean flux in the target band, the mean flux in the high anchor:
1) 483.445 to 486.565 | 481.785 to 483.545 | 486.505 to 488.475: 0.14 nm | 21.4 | 18.9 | 17.9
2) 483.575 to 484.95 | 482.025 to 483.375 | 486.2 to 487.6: -0.07 nm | 21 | 20.5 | 17.1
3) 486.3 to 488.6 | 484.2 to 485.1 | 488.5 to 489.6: 0.12 nm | 20.7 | 17.6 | 17.5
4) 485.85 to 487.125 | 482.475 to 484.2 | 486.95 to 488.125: 0.15 nm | 21.1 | 16.8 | 18.4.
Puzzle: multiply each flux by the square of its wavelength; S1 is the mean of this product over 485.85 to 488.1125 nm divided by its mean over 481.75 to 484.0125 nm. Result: 0.8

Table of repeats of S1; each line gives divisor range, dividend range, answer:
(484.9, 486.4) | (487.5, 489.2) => 1.02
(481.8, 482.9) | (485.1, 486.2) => 0.77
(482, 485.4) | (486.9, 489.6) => 0.88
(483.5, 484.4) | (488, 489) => 0.85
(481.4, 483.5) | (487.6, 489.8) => 0.88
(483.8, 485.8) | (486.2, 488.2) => 0.94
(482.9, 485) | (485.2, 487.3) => 0.81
